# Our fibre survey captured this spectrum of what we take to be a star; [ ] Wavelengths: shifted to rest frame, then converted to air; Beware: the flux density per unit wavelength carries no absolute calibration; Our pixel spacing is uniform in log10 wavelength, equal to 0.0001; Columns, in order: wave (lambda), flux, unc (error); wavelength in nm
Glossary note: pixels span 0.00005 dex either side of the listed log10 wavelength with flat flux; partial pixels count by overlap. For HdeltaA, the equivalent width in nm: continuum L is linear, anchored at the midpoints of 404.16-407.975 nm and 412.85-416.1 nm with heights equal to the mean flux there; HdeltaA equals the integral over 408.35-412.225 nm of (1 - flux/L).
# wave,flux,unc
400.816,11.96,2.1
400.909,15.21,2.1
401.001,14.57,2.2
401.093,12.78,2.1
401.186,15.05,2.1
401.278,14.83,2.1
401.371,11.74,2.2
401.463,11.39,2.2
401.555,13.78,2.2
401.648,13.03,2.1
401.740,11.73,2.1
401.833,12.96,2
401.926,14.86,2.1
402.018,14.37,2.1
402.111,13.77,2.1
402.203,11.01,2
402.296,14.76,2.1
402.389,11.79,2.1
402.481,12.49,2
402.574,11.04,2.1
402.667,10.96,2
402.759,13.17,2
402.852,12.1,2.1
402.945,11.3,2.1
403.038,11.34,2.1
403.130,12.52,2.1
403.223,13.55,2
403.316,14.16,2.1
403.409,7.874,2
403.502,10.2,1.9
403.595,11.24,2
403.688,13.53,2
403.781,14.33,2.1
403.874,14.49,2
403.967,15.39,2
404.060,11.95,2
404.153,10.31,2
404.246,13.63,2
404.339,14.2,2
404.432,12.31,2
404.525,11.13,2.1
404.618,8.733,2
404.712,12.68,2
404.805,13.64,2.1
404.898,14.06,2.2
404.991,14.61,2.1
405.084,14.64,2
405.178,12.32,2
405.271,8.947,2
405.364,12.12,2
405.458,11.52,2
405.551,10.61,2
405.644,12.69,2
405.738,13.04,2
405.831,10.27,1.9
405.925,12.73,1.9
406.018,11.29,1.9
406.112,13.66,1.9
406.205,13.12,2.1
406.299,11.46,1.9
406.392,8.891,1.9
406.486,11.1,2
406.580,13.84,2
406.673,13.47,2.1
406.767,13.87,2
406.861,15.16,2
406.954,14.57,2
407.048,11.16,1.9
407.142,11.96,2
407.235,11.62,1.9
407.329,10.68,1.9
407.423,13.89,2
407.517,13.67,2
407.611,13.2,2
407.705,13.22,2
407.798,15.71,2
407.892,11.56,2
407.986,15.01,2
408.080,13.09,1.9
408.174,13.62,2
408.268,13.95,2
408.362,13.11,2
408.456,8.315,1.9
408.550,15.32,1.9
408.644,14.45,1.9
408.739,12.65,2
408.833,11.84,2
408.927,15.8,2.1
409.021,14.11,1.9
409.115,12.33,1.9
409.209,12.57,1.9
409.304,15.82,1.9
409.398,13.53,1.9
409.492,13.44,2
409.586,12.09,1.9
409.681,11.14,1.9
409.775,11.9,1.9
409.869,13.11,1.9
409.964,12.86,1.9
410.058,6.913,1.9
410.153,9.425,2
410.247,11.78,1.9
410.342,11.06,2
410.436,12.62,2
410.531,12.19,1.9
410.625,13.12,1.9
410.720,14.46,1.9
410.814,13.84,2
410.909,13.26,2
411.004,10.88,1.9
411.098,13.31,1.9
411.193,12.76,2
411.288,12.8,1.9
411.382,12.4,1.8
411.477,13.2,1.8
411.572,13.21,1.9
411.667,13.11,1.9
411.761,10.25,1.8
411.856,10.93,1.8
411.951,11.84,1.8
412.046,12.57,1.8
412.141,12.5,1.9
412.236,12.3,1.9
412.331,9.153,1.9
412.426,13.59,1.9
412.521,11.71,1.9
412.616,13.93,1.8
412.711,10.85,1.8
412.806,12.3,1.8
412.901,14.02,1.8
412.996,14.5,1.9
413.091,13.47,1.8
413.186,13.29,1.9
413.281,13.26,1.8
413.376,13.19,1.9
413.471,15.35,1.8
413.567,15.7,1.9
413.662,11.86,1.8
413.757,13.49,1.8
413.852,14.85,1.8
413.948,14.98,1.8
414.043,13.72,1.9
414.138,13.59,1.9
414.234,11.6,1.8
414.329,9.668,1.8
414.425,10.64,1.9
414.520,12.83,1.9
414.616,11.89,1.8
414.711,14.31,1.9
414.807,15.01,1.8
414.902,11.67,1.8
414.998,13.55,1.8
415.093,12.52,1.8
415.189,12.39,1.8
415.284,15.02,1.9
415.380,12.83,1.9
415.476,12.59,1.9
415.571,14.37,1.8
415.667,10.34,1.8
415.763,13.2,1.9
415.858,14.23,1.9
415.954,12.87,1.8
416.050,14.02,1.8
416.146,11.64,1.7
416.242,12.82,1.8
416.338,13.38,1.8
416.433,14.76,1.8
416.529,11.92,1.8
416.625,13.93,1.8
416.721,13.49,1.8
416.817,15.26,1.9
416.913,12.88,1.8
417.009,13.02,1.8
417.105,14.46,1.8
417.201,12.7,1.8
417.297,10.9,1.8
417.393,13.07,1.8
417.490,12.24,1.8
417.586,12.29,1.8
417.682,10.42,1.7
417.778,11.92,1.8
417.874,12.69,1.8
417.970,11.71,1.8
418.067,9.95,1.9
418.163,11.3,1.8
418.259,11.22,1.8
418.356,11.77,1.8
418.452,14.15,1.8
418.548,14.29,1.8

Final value 0.12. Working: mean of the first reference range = 12.5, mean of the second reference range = 13.3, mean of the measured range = 12.5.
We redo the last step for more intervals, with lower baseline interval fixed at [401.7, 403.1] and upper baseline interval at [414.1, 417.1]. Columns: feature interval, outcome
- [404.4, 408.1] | 0.04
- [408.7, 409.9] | -0.03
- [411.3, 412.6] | 0.07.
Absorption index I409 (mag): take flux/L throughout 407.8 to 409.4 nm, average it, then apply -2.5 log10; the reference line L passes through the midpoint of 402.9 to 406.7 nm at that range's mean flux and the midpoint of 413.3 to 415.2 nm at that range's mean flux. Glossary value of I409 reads -0.07 mag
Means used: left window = 12.3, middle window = 13.4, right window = 13.2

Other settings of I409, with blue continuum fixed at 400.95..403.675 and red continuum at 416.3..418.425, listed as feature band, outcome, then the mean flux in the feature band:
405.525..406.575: 0.067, 11.8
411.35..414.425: -0.021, 12.8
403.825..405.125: -0.035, 13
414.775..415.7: -0.043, 13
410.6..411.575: -0.039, 13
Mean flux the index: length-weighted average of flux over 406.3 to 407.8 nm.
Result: 12.8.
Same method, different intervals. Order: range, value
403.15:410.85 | 12.6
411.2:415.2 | 12.8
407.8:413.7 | 12.7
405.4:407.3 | 12.3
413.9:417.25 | 13.1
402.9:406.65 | 12.2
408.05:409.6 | 13.3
